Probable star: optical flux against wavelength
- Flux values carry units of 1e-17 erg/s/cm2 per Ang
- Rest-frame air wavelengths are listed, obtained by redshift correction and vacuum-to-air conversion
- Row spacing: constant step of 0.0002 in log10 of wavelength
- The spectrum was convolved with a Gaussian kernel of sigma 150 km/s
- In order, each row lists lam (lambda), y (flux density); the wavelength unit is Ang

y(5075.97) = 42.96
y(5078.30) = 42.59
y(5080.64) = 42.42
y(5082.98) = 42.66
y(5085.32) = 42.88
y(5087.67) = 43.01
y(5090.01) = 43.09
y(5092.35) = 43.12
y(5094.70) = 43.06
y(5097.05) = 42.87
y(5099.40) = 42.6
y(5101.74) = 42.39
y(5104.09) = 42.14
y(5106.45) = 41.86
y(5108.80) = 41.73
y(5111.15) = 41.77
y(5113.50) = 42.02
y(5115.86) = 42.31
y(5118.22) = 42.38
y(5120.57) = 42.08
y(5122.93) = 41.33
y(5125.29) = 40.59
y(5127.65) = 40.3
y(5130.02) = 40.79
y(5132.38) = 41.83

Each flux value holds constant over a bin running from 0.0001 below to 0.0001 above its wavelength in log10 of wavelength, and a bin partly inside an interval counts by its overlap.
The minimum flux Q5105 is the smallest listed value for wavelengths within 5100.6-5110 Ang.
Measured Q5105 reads 41.73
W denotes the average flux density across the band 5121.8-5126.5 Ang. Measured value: 41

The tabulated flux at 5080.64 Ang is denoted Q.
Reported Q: 42.42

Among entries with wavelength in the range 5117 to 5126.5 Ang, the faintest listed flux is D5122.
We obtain 40.59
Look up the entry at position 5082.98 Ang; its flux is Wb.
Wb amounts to 42.66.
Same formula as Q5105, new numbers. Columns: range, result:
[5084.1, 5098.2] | 42.87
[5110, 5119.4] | 41.77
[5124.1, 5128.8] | 40.3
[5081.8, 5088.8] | 42.66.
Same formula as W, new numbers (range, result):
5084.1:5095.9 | 43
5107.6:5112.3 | 41.8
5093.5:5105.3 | 42.6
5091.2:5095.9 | 43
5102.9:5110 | 41.9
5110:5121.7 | 42.1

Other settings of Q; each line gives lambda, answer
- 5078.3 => 42.59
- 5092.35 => 43.12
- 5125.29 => 40.59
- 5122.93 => 41.33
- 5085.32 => 42.88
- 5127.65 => 40.3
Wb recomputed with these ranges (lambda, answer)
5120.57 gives 42.08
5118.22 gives 42.38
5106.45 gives 41.86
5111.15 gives 41.77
